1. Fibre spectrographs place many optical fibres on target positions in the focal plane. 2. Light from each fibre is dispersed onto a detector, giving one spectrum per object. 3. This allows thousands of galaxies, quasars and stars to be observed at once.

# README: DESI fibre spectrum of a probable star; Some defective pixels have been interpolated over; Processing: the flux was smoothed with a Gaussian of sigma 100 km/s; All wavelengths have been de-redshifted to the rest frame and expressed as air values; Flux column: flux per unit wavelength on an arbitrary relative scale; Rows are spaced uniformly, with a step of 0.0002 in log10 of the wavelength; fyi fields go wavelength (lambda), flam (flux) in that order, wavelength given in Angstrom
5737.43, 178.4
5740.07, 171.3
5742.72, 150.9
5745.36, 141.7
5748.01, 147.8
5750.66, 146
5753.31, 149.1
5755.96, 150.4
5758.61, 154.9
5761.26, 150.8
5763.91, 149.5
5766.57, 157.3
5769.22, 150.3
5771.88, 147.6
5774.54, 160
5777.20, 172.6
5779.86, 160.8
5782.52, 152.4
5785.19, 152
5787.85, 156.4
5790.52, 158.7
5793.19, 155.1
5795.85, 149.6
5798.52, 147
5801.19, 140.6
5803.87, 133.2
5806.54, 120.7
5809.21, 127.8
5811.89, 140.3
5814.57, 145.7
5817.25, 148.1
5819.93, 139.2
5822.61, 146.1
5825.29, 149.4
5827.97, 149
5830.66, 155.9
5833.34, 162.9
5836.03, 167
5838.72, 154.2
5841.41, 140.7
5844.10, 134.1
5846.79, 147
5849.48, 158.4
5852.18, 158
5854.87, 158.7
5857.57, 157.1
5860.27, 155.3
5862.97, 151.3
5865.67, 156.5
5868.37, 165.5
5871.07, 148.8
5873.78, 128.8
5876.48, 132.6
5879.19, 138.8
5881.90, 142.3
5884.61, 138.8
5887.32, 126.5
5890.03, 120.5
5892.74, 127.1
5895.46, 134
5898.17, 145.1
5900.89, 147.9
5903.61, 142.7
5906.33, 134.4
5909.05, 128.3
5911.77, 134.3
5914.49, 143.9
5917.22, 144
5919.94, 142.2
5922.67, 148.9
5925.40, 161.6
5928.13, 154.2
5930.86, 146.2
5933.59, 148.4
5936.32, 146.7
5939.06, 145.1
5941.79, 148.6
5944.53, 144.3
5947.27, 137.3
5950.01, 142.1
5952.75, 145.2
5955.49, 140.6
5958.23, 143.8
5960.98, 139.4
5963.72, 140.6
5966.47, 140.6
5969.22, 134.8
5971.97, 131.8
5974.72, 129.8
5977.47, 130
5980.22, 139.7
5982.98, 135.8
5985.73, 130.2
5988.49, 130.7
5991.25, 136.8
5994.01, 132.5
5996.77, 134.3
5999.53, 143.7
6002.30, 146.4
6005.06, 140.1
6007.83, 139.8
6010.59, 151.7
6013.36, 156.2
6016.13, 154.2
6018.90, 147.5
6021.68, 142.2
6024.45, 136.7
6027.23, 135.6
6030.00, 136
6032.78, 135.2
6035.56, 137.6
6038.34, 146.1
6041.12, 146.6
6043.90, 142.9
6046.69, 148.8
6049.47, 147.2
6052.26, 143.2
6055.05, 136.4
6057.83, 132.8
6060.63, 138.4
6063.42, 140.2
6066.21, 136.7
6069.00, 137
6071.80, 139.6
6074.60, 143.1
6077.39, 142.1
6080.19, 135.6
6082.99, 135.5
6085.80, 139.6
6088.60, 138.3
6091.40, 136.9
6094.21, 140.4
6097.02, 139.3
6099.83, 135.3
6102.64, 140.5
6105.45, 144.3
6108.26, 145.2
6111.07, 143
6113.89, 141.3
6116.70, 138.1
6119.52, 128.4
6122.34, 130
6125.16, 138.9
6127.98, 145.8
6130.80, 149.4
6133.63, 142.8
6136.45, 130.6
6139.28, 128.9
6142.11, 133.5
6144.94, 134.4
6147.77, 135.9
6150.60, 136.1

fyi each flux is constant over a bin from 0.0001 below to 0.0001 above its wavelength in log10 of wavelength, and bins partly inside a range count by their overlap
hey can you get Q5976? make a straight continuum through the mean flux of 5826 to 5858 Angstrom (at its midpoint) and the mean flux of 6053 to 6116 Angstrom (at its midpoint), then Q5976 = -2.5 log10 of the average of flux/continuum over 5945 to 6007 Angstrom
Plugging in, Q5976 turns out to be 0.06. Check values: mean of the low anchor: 153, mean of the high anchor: 139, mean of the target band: 138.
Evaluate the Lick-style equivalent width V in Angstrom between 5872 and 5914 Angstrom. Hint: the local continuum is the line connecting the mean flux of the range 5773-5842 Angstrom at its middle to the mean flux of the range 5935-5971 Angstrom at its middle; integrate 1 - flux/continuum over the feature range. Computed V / 2.90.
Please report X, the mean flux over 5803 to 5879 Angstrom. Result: 148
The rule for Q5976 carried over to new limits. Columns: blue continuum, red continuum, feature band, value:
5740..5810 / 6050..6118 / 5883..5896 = 0.13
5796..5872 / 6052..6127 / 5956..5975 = 0.04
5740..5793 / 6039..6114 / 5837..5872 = -0.02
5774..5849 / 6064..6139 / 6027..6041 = 0.02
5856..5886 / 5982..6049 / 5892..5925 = 0.04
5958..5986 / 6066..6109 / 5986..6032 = -0.03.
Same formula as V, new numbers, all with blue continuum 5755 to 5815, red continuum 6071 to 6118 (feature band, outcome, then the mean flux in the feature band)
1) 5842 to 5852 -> 0.0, 147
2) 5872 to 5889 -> 1.4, 135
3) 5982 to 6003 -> 1.0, 136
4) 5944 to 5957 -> 0.2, 142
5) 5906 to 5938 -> 0.1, 145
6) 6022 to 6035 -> 0.5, 137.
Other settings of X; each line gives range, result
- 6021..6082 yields 140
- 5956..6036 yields 139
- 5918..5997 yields 141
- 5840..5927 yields 144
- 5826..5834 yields 155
